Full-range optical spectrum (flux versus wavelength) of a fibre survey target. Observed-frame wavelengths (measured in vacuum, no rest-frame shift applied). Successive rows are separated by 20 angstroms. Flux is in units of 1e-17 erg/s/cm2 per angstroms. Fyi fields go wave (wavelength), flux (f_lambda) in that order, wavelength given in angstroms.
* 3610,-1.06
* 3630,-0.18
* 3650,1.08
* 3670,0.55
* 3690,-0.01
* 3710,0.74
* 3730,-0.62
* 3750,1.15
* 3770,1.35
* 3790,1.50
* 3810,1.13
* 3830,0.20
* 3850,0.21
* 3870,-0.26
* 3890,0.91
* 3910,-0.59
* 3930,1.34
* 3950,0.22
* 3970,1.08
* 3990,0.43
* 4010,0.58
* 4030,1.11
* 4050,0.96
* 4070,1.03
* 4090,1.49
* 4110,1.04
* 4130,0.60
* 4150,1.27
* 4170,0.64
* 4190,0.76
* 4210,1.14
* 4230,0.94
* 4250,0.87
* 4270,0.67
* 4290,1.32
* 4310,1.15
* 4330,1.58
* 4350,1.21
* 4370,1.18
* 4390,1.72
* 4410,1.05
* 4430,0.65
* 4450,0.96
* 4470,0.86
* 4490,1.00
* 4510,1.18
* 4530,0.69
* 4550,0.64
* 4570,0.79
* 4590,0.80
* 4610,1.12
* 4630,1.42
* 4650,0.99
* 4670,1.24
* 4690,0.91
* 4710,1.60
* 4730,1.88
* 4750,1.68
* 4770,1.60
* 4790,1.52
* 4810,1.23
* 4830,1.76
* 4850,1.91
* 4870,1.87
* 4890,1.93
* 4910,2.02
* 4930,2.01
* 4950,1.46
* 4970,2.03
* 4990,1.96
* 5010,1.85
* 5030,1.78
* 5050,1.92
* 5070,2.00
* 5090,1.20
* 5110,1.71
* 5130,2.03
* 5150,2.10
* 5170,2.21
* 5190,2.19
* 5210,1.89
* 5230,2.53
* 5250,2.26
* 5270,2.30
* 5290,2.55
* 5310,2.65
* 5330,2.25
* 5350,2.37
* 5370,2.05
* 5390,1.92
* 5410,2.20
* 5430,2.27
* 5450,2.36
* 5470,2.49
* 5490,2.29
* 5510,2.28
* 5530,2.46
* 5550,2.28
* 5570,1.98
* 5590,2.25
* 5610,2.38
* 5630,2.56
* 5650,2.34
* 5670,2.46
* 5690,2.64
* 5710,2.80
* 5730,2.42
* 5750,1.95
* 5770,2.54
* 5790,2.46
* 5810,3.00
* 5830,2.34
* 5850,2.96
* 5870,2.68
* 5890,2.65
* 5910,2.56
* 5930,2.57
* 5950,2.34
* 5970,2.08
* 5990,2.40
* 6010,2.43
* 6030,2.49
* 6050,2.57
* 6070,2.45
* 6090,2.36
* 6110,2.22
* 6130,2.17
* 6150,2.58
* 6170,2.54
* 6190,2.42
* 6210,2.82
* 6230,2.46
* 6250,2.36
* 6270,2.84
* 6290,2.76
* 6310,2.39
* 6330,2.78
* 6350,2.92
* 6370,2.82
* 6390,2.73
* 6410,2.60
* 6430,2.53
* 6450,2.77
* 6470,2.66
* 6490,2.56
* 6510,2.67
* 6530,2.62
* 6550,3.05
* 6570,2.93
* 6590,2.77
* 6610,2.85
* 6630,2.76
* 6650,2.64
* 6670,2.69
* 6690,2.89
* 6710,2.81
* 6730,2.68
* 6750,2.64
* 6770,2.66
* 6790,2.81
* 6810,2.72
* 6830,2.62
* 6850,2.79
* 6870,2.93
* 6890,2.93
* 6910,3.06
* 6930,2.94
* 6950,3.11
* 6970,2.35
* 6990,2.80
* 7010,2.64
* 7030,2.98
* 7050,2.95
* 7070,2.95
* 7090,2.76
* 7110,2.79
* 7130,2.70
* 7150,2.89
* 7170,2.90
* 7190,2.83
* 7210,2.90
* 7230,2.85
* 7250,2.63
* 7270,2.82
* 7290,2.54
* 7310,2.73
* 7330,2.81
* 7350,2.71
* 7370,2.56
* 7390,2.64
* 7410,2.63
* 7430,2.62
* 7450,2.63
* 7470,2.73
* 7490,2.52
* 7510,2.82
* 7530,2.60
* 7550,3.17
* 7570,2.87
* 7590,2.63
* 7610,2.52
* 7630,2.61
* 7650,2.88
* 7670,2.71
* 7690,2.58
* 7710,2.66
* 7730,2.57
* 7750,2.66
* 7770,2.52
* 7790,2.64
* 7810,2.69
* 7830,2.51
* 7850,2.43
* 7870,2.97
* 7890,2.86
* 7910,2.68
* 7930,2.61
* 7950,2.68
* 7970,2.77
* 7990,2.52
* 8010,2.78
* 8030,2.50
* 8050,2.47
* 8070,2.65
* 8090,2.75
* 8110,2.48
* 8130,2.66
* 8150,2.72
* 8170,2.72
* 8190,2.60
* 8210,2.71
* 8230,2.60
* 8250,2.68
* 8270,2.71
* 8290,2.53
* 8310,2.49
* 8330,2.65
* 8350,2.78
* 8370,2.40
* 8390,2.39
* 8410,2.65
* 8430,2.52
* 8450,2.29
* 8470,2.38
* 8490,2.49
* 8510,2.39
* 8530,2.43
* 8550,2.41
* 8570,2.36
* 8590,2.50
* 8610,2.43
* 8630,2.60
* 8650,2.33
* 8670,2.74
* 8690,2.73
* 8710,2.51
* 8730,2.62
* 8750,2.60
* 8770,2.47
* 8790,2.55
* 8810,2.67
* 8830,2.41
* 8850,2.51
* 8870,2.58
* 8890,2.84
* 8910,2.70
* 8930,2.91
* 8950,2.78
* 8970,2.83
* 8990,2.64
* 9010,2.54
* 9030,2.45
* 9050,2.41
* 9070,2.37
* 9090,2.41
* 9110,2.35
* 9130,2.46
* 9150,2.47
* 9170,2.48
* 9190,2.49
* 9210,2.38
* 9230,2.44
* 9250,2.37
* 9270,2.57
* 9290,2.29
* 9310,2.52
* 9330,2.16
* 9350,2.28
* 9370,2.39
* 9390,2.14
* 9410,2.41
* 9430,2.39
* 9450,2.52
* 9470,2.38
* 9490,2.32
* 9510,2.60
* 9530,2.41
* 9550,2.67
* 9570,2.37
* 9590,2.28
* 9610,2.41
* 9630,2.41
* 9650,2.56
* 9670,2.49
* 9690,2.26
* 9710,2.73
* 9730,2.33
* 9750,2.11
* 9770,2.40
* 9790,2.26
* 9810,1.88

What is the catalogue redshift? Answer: 0.183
